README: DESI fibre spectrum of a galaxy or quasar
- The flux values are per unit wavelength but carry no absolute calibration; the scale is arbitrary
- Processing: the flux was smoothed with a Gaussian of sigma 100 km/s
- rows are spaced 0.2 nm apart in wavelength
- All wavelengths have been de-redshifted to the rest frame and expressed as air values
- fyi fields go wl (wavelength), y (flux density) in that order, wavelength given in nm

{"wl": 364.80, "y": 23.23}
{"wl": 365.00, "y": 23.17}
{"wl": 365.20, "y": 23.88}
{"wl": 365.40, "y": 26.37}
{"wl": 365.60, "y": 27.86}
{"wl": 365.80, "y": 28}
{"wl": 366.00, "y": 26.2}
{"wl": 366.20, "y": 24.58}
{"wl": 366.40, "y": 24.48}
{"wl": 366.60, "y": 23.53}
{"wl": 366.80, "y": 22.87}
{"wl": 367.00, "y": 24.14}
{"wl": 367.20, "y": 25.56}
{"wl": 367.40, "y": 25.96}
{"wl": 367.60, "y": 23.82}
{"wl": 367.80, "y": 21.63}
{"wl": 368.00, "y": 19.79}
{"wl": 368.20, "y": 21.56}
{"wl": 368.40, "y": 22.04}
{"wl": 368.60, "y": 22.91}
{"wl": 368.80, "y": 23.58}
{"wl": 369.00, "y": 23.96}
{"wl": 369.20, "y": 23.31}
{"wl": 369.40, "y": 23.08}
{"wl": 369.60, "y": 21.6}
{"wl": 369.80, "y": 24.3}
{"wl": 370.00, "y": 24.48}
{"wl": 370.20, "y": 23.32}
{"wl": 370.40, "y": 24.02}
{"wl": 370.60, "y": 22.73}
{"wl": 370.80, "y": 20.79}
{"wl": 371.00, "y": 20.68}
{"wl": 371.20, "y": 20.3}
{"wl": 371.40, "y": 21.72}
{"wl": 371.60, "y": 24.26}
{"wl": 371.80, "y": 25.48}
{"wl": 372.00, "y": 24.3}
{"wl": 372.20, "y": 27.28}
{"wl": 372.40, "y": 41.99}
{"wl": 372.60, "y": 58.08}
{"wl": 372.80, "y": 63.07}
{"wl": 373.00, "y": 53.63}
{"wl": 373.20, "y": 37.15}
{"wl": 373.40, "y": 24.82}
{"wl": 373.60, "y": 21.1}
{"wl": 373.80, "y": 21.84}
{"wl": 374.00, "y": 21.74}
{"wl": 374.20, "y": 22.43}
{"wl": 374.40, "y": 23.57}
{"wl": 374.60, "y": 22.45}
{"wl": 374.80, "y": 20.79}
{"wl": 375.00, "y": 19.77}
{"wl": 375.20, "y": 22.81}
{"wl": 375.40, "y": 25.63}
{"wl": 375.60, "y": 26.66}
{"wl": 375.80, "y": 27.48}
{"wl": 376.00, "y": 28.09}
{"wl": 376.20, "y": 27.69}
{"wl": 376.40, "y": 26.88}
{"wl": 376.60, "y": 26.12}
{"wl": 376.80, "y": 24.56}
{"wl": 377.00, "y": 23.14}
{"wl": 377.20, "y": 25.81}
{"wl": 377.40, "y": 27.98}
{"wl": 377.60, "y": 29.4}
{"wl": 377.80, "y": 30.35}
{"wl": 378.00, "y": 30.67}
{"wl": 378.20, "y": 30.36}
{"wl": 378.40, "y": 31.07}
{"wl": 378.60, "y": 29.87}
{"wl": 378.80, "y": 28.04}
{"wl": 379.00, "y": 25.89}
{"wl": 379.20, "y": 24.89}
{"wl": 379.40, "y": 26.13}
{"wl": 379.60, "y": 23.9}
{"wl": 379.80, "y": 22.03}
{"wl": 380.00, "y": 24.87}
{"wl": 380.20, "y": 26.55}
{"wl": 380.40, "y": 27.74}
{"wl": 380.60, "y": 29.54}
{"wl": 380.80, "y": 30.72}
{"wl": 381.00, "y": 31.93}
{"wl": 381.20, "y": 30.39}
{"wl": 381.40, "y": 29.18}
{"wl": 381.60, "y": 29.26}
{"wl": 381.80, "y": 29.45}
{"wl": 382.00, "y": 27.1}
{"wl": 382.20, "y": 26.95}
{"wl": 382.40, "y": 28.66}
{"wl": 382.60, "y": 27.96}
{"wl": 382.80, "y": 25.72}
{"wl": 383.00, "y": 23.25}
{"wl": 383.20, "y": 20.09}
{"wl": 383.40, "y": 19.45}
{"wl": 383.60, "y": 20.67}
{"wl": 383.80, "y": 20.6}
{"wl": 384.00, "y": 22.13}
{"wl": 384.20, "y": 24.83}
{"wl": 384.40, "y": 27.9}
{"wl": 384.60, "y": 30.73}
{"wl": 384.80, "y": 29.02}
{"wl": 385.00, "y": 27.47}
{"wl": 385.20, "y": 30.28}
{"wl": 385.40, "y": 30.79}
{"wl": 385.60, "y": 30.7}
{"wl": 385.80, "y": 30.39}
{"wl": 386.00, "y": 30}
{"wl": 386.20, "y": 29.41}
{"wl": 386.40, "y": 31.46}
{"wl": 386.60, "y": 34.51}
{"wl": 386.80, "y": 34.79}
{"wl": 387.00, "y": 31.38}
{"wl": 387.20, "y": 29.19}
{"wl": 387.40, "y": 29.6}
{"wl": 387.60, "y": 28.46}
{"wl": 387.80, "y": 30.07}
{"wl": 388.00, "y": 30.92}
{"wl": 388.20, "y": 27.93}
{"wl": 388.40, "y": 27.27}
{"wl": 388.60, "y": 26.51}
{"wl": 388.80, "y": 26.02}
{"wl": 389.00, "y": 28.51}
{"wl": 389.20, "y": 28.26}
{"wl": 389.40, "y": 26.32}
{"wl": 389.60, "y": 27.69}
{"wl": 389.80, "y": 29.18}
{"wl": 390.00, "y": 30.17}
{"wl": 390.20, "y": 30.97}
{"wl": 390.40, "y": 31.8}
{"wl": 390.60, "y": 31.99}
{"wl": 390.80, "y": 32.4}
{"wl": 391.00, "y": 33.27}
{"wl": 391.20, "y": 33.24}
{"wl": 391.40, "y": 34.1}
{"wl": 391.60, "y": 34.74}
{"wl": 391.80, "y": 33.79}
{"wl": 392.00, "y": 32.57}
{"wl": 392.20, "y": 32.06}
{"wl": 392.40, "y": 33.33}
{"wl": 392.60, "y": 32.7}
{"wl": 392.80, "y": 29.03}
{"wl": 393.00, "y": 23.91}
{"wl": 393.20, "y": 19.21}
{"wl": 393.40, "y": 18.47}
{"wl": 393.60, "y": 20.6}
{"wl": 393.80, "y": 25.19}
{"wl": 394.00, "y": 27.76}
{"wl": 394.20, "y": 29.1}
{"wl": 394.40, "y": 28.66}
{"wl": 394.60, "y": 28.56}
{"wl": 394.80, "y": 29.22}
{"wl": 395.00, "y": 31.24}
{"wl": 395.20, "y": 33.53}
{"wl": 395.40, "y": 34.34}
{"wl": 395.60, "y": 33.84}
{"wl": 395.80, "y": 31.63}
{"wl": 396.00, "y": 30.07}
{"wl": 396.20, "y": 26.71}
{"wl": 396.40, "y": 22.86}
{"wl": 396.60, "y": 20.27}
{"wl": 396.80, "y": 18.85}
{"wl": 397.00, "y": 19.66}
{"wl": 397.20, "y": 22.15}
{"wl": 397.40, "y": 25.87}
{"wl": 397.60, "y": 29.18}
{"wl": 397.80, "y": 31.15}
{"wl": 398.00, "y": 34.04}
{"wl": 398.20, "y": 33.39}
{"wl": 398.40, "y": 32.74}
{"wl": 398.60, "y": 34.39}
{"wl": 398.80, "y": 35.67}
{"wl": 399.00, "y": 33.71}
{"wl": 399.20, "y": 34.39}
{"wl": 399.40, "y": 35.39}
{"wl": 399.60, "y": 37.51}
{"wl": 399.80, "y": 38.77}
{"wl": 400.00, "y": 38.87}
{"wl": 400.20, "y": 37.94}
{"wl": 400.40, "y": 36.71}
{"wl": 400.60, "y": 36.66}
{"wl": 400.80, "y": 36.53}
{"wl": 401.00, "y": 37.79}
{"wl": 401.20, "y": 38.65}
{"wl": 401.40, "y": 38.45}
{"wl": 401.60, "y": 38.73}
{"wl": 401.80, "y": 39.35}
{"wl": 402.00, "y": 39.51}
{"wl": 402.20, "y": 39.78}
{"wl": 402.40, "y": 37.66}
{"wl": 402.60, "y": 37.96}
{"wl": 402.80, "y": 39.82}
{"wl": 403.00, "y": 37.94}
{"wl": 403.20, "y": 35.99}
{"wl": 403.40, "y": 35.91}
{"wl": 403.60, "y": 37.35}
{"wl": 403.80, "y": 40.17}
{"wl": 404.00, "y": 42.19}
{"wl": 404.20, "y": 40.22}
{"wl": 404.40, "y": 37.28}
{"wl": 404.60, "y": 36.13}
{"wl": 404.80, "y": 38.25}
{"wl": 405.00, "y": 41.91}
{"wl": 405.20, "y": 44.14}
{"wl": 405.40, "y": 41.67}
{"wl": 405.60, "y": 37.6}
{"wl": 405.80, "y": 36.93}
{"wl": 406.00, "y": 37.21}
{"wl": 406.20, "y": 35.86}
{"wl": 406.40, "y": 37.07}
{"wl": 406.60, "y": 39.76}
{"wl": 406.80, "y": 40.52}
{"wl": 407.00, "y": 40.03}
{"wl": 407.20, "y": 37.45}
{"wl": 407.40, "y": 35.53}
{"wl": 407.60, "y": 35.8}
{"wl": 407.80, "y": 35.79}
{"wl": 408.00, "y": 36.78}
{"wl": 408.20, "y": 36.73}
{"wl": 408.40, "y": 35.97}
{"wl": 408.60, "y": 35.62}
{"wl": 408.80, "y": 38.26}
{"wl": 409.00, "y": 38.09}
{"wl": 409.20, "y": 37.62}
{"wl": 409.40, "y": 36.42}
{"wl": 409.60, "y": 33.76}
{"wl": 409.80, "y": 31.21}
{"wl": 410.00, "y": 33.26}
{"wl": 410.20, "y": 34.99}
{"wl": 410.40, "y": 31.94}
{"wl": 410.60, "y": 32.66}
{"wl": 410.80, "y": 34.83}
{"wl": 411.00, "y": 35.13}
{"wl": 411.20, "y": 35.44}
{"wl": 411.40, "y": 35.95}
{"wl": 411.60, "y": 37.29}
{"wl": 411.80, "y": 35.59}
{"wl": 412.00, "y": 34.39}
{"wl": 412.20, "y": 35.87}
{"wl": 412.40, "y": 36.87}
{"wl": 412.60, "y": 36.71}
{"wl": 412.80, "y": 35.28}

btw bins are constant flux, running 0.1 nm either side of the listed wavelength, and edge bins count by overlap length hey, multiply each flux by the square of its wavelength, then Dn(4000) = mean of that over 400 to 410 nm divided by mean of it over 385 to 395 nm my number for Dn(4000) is 1.38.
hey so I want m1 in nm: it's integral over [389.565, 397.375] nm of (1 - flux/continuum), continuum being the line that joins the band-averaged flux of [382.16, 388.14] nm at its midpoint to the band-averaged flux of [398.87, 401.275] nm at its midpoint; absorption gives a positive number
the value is 0.97 nm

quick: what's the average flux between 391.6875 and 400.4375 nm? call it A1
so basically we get 29.9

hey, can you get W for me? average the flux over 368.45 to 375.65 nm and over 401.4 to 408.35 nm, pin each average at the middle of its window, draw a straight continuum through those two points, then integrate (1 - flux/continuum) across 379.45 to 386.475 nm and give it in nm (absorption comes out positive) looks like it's 0.81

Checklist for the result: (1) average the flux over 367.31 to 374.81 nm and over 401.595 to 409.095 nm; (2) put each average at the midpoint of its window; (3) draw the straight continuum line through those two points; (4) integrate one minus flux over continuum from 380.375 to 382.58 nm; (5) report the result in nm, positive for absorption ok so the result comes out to 0.07 nm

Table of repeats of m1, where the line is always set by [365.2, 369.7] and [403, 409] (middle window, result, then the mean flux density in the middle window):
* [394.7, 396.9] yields 0.38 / 28.4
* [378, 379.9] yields 0.07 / 27.1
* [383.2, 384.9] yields 0.33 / 24.2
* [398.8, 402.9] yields -0.17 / 37.7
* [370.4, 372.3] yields 0.17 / 23.1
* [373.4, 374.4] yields 0.15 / 22.3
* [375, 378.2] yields 0.06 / 26.8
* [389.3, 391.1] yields 0.10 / 30.4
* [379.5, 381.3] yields 0.07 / 27.5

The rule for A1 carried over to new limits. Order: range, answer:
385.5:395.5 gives 29.7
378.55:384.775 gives 26.3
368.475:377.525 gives 26.8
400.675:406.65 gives 38.6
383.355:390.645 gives 28.6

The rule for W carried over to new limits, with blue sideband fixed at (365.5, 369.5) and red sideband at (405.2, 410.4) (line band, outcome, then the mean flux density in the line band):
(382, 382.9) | 0.04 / 27.3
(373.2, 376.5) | 0.24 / 24.4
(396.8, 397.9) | 0.28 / 25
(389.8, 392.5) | -0.09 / 32.5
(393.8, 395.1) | 0.15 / 28.8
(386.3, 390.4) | 0.14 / 29.5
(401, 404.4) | -0.33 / 38.7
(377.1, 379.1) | -0.12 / 28.9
